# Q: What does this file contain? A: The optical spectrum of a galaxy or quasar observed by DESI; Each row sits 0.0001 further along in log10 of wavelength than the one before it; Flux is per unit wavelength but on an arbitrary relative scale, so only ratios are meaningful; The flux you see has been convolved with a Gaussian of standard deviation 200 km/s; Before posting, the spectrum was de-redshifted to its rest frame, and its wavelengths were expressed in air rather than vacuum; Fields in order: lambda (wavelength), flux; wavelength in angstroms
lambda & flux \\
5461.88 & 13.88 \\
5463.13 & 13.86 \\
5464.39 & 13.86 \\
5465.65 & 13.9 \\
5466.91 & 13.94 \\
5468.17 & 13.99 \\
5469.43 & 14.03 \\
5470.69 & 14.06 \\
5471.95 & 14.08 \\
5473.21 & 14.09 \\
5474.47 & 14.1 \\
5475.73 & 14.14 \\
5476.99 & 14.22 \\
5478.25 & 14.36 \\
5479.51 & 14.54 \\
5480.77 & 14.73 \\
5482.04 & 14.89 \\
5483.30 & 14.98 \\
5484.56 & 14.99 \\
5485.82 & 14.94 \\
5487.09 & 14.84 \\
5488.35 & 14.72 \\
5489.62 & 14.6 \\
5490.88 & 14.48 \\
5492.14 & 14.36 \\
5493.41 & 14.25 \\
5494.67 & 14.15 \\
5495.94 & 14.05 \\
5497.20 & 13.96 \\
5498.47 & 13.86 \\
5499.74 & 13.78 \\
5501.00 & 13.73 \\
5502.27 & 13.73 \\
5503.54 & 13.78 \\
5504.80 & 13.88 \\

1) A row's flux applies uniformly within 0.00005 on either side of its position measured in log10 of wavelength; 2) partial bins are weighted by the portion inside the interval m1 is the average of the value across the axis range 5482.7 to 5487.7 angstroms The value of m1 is 14.9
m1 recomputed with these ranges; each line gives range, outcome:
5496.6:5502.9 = 13.8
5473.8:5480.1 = 14.3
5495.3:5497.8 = 14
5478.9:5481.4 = 14.6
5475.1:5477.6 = 14.2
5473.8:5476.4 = 14.1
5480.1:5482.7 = 14.8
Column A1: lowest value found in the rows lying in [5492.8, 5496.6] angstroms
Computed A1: 14.05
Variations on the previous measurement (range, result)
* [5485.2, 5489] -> 14.72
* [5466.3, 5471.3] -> 13.94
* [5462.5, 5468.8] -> 13.86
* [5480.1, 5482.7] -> 14.73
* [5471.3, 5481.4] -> 14.08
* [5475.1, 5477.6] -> 14.14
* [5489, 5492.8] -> 14.36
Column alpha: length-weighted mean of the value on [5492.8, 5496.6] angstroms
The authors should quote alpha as 14.2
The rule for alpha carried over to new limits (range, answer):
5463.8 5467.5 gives 13.9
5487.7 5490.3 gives 14.7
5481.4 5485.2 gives 15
